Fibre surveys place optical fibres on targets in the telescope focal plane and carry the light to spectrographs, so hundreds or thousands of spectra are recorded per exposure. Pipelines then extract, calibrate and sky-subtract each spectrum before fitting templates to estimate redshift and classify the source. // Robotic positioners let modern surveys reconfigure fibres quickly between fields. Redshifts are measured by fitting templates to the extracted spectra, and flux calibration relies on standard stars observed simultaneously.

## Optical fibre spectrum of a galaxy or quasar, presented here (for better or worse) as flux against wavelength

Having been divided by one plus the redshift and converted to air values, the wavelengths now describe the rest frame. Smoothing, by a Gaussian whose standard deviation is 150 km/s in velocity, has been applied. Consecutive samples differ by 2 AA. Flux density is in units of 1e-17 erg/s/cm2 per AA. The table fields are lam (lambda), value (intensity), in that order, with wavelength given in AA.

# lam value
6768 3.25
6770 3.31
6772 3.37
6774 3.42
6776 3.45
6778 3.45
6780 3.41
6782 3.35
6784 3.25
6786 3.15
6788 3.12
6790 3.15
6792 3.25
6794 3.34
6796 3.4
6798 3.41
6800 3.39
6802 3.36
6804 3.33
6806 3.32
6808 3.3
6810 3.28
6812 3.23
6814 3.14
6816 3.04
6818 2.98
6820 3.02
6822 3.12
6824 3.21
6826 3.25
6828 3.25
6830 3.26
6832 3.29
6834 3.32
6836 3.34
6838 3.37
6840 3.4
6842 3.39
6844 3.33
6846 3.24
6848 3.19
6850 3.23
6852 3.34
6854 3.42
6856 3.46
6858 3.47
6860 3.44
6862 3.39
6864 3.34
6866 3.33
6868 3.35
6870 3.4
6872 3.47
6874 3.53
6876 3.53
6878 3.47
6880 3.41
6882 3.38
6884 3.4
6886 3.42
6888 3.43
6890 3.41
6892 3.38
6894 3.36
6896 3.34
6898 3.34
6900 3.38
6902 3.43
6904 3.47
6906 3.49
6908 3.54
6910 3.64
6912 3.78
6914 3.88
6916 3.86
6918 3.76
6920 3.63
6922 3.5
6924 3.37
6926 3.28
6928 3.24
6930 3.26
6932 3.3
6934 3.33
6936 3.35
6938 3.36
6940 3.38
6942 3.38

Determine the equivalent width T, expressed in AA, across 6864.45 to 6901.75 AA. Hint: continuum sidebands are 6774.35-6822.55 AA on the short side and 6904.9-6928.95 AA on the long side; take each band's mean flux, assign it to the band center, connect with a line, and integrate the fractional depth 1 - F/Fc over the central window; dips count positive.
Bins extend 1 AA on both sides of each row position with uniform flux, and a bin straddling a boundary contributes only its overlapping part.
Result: 0.89 AA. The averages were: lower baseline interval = 3.26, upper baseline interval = 3.58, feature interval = 3.41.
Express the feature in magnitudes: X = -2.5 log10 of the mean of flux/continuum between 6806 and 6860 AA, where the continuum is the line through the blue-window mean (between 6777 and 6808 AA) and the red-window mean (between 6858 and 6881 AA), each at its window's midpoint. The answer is 0.03 mag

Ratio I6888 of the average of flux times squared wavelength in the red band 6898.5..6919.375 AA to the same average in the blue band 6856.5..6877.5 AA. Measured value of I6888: 1.07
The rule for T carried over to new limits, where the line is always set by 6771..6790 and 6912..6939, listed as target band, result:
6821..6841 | 0.6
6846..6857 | 0.3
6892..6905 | 0.2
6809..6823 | 1.0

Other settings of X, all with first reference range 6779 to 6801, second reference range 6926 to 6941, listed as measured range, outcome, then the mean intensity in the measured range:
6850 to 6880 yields -0.04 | 3.42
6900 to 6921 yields -0.10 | 3.64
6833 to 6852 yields 0.00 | 3.31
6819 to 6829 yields 0.04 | 3.17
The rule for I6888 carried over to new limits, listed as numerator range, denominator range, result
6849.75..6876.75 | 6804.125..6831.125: 1.08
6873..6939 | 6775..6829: 1.10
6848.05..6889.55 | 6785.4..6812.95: 1.06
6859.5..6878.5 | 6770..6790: 1.06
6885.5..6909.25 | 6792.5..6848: 1.07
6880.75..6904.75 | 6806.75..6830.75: 1.09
